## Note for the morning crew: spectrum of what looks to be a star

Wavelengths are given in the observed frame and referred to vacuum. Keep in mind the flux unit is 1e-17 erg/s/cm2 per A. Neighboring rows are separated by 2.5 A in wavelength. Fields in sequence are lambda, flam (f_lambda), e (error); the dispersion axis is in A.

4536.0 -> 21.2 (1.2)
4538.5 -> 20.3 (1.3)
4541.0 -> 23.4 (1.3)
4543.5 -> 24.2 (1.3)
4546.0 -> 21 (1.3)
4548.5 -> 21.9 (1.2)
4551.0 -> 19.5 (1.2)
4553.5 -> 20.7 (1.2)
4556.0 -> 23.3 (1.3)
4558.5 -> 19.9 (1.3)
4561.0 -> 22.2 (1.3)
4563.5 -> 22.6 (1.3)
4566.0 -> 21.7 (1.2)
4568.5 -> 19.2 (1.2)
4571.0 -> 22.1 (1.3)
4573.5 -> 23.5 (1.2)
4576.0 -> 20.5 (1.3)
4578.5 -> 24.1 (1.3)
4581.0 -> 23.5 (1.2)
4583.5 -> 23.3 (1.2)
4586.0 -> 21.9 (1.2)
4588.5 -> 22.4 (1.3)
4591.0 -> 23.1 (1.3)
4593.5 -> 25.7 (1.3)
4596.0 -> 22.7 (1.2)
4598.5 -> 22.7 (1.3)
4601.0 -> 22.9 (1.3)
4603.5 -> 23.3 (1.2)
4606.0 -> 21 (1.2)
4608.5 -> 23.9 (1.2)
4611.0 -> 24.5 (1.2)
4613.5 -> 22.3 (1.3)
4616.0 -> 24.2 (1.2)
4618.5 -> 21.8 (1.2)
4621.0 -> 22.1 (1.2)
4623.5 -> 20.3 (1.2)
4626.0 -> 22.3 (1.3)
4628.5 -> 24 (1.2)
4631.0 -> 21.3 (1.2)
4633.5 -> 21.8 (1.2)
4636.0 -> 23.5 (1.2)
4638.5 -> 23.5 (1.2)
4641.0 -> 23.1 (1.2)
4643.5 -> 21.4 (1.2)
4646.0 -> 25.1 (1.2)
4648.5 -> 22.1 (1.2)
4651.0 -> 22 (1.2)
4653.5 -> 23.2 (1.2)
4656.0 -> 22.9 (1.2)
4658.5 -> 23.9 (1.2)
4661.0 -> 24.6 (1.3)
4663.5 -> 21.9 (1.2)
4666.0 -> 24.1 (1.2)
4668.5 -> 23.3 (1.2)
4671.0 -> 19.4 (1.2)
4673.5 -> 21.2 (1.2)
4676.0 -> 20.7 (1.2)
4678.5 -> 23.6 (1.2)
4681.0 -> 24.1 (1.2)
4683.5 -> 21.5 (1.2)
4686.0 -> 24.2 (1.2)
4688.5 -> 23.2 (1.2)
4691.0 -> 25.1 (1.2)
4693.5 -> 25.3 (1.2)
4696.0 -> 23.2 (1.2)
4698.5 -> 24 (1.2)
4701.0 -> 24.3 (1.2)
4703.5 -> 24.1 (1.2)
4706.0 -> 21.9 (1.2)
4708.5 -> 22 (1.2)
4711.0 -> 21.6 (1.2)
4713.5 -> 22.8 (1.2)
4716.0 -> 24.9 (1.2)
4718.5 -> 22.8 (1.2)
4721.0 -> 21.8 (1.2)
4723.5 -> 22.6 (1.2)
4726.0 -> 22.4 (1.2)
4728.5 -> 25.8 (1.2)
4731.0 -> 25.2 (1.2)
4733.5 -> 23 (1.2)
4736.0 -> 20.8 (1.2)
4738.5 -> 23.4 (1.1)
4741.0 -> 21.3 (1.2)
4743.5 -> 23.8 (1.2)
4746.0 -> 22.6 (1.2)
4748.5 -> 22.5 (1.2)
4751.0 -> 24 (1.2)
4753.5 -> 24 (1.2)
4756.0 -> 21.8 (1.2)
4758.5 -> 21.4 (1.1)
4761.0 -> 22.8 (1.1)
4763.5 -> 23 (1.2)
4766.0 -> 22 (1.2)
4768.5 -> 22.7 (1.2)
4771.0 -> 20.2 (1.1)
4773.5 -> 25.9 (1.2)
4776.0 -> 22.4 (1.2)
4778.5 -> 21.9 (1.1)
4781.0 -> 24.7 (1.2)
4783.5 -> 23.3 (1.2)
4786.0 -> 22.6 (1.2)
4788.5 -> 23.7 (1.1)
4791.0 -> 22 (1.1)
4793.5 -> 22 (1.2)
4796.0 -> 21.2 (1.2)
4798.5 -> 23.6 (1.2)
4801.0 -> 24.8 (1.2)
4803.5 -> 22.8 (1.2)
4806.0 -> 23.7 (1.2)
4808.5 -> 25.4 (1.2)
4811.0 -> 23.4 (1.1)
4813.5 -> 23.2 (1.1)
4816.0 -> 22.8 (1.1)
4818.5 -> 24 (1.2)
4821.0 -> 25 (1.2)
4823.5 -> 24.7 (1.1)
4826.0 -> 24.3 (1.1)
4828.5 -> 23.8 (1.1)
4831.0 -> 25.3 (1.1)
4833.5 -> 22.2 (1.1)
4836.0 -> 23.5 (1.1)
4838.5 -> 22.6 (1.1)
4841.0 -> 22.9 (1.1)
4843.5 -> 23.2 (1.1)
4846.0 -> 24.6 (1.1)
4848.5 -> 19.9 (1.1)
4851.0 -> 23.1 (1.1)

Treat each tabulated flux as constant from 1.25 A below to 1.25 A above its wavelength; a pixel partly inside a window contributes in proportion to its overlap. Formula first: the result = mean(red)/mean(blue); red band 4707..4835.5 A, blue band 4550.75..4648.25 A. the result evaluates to 1.03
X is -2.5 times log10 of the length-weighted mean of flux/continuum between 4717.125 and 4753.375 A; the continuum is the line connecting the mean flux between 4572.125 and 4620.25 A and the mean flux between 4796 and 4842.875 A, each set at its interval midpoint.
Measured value 0.02 mag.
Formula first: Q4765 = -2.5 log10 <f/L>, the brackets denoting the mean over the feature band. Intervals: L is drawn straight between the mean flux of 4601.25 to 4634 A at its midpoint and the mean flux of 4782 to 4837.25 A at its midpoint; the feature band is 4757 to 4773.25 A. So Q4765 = 0.05 mag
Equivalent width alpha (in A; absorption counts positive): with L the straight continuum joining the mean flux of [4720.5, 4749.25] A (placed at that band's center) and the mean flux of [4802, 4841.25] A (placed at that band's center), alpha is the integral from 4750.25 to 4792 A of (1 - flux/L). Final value 0.8 A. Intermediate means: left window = 23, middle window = 22.8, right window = 23.8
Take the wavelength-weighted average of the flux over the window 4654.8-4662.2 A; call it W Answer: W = 23.8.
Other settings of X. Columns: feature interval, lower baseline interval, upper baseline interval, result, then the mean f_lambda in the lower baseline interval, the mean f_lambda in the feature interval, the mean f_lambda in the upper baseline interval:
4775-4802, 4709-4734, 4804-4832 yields 0.04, 23.3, 22.9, 24.1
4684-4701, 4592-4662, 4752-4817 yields -0.05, 22.9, 24.1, 23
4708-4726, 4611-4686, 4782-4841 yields 0.02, 22.7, 22.7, 23.5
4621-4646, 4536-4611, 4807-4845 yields 0.01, 22.3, 22.5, 23.8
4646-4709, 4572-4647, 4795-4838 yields 0.00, 22.8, 23.1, 23.7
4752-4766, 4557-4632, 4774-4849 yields 0.03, 22.5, 22.6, 23.4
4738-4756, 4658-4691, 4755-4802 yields -0.01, 22.8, 23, 22.7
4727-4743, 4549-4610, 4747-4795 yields -0.03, 22.3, 23.3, 22.8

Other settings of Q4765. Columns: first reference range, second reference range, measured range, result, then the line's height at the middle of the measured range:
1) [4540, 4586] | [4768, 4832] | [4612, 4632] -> 0.00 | 22.4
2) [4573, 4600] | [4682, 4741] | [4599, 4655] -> 0.02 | 23.1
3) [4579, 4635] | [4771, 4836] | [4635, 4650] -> -0.01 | 22.9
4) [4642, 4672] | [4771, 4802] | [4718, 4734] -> -0.02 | 23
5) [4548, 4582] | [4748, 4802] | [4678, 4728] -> -0.04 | 22.5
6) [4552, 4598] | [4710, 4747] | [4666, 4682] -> 0.03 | 22.8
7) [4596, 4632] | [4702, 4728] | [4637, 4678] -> 0.00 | 22.7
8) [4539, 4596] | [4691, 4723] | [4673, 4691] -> 0.01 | 23.1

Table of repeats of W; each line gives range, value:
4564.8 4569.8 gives 20.5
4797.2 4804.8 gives 23.7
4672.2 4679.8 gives 21.8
